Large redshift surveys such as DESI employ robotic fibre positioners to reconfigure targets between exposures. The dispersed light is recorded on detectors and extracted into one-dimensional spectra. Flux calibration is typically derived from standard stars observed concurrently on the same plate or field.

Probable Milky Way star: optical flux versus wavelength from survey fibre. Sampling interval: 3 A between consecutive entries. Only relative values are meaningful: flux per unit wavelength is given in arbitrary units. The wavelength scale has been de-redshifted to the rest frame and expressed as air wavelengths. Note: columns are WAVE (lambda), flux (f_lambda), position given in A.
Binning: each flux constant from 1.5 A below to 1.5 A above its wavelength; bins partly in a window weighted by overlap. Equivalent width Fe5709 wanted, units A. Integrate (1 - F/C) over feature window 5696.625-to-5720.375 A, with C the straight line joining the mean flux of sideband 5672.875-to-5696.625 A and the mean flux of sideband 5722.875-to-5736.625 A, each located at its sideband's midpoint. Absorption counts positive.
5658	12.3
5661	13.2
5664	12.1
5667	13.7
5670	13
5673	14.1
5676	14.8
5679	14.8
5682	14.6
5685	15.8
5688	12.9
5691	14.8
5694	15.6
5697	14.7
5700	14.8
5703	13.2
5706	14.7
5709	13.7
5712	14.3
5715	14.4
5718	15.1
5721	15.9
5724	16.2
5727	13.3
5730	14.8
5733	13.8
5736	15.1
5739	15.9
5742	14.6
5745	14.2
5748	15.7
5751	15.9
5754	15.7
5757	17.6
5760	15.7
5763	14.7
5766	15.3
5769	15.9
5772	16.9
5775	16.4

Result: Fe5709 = 0.4 A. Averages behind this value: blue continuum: 14.7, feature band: 14.4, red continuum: 14.6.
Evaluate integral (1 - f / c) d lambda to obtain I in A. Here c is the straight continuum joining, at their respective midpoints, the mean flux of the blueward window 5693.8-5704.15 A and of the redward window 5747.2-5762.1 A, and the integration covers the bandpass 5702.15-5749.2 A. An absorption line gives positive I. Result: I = 1.7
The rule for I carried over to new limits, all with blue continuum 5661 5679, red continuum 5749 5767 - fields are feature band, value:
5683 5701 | -0.8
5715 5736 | 0.2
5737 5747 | 0.3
